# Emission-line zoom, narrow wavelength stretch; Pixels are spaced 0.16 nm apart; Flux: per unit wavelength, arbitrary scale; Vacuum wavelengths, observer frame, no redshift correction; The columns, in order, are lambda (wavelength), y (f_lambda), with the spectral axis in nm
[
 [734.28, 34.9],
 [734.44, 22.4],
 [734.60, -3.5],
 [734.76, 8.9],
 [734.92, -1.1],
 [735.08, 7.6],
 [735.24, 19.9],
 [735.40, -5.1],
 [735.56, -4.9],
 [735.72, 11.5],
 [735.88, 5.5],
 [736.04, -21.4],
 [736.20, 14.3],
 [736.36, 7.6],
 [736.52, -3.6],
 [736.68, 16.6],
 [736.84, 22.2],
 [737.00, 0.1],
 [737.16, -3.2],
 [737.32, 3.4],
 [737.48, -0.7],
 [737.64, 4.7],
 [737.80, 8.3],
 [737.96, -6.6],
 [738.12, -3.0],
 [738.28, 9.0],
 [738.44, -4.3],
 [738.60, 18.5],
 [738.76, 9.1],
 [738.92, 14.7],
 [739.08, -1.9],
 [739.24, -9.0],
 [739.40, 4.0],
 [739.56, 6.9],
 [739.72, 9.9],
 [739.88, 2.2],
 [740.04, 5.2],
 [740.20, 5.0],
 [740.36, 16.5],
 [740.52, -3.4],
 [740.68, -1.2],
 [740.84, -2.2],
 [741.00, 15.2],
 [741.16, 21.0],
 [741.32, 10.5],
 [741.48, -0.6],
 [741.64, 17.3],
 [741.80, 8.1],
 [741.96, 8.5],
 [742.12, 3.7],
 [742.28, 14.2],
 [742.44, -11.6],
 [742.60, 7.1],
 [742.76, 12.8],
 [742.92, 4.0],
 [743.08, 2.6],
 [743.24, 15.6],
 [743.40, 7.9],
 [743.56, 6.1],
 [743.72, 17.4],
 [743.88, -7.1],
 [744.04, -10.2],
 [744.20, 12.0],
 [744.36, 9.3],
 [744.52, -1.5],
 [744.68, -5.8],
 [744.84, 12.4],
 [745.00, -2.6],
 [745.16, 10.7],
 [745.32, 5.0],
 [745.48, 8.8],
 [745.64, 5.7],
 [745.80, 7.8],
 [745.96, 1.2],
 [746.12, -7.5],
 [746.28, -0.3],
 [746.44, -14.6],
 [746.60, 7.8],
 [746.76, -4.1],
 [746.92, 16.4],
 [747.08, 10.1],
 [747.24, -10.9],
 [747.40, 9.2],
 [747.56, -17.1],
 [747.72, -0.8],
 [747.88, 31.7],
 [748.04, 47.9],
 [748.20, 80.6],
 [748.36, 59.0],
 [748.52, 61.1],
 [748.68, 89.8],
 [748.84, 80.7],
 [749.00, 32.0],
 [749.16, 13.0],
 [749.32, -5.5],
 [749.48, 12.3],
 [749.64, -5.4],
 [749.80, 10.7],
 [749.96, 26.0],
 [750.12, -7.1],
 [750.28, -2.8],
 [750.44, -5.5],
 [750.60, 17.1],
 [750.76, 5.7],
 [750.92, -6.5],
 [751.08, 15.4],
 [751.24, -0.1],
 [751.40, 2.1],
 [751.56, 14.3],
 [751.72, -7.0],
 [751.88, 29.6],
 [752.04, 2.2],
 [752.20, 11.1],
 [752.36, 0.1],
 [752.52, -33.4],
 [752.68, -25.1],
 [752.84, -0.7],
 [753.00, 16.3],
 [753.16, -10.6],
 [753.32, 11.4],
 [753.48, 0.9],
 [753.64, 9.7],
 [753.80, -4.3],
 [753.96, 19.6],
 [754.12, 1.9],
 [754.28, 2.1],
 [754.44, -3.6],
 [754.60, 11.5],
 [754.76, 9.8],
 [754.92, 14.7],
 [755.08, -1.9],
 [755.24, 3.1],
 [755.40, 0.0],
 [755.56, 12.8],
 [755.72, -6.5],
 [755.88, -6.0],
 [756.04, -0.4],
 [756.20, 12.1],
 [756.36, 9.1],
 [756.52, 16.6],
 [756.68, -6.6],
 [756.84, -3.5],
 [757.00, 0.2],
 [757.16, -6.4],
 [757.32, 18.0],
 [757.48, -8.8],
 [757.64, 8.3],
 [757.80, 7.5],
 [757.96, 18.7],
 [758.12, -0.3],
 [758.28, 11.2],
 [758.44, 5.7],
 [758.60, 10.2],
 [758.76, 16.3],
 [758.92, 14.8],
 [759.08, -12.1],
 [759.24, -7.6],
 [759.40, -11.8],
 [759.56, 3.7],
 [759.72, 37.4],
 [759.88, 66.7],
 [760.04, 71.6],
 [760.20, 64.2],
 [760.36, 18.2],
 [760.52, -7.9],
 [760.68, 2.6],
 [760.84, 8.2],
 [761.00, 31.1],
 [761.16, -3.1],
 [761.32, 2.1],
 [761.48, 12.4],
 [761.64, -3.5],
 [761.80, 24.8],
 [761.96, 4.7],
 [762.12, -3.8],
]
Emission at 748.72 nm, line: [O II]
